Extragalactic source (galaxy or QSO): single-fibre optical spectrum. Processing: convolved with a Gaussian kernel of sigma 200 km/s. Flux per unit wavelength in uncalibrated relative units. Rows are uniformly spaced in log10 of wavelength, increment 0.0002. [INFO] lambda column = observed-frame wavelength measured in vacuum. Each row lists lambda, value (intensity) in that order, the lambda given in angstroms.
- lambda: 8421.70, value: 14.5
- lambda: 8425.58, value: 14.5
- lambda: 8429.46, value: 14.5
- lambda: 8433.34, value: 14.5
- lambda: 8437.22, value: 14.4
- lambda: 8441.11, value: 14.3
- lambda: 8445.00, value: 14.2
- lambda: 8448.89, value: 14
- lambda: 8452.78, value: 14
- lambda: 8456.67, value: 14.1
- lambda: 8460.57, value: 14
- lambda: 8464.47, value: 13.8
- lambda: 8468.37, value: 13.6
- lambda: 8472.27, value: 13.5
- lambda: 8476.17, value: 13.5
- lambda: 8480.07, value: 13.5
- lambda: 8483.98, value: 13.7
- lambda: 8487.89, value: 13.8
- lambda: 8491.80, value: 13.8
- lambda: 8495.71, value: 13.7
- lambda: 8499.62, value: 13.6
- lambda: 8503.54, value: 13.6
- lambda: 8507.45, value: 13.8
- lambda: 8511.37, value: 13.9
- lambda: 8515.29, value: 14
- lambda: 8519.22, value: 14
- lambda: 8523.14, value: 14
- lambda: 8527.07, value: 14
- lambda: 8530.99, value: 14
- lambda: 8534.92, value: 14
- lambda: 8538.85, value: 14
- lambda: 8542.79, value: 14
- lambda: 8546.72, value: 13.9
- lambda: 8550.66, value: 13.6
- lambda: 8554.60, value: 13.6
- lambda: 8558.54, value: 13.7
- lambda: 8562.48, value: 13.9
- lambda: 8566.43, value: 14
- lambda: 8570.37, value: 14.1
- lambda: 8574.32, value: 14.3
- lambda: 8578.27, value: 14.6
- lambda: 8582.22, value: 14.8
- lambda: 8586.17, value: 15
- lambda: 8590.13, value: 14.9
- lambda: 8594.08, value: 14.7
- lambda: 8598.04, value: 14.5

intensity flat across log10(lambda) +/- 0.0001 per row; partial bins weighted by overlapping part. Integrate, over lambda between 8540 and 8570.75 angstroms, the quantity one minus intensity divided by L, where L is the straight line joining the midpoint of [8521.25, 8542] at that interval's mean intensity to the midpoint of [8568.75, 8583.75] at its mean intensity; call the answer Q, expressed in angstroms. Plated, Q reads 0.85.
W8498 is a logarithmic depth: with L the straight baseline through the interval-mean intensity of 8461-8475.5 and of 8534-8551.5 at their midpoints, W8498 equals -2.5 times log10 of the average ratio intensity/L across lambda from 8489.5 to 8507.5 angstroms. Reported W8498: 0.01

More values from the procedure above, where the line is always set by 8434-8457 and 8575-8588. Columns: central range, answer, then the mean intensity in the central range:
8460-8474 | 0.05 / 13.7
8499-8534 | 0.05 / 13.9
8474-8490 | 0.06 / 13.6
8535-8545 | 0.04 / 14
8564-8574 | 0.05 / 14.1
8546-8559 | 0.07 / 13.7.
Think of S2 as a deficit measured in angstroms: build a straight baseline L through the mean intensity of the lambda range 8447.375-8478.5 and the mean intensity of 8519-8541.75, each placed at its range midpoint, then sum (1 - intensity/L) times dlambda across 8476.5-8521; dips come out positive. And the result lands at 0.50 angstroms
